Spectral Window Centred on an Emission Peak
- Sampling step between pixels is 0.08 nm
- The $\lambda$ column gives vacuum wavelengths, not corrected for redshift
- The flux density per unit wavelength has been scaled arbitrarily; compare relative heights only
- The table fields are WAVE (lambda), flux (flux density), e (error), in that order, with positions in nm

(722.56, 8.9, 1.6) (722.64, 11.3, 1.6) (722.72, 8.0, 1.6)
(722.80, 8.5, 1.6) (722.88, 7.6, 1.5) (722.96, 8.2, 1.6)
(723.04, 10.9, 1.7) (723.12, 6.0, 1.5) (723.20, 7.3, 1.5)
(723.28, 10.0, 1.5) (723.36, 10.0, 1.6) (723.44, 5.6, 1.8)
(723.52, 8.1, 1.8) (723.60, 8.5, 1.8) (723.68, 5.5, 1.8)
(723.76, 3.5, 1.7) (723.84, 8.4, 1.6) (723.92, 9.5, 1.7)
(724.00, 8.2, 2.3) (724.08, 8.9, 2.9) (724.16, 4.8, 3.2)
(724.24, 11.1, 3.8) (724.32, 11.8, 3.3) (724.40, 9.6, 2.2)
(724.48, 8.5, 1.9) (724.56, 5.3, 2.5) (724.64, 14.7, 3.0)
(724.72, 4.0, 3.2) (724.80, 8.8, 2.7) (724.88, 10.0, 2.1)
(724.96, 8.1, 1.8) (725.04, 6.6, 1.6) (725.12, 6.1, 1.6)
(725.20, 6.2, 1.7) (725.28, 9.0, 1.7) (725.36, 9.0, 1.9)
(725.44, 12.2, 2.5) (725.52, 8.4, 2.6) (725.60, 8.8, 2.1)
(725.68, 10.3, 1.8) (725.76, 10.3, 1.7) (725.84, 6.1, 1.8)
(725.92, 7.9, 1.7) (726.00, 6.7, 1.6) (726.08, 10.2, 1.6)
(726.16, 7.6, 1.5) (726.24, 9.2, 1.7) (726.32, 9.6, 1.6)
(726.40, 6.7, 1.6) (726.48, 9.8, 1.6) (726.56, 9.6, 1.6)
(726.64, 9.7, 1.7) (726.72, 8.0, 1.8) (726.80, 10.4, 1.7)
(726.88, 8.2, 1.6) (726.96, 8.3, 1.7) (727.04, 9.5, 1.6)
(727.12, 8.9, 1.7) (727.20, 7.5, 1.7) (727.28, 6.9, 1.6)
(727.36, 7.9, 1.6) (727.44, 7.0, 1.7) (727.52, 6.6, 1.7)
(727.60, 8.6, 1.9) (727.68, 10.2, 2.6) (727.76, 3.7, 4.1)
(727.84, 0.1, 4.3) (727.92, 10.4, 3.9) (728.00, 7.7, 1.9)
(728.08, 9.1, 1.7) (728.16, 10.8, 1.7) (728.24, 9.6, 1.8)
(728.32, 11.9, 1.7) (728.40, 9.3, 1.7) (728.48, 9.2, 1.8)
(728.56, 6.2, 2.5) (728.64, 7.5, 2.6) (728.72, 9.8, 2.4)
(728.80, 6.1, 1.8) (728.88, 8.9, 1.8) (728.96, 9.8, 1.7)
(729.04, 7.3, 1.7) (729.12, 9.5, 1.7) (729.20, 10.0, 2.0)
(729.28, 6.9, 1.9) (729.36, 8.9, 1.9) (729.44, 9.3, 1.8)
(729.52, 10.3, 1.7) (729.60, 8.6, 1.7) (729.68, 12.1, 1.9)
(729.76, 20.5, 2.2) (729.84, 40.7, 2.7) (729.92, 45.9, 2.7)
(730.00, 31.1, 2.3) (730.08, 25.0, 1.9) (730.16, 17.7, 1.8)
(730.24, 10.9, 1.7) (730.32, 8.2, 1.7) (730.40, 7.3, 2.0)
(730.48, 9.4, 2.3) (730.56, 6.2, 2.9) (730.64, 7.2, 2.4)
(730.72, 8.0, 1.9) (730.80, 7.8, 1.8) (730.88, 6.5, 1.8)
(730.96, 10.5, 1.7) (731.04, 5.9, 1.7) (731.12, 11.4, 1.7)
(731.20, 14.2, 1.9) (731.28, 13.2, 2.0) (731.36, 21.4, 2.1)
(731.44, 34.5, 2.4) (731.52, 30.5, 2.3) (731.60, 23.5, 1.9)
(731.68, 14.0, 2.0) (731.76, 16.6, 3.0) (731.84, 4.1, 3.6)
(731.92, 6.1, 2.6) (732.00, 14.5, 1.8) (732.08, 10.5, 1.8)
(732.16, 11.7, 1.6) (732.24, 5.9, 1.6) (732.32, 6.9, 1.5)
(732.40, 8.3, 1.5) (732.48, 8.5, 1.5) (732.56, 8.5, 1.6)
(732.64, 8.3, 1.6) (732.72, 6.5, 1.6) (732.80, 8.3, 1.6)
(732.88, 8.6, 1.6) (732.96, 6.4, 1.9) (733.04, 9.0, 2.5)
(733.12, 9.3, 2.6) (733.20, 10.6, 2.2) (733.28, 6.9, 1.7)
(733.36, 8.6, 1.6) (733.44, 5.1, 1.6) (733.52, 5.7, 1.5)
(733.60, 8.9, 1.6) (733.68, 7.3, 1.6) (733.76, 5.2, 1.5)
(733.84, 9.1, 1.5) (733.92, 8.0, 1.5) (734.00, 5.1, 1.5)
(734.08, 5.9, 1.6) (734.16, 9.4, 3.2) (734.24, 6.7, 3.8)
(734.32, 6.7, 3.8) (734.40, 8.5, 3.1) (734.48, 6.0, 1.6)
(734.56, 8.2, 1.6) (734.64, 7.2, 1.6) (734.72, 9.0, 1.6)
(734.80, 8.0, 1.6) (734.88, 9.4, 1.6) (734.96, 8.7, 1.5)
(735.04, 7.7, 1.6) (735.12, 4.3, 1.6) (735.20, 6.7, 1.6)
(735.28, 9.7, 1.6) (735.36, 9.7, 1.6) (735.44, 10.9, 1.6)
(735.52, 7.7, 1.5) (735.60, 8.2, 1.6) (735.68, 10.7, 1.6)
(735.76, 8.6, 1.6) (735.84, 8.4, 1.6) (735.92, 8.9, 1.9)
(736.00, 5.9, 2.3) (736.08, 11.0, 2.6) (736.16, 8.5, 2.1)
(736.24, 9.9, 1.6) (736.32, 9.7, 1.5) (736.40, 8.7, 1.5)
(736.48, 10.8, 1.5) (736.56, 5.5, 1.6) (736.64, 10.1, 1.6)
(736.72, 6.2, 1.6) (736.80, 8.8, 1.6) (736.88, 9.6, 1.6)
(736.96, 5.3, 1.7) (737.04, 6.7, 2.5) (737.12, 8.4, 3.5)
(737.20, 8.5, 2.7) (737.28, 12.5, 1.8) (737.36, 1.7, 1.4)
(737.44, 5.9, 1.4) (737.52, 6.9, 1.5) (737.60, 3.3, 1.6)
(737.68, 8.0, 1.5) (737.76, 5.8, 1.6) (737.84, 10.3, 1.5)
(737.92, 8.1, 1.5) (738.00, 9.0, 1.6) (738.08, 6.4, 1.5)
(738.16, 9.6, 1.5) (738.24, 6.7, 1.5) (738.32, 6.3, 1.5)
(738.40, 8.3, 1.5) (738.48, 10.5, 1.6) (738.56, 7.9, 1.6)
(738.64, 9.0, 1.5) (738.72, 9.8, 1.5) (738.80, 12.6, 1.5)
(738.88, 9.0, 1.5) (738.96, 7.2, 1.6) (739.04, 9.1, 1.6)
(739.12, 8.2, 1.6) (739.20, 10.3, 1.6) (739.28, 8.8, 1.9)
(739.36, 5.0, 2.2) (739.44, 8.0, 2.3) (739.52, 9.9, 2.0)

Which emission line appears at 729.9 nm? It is [S II]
